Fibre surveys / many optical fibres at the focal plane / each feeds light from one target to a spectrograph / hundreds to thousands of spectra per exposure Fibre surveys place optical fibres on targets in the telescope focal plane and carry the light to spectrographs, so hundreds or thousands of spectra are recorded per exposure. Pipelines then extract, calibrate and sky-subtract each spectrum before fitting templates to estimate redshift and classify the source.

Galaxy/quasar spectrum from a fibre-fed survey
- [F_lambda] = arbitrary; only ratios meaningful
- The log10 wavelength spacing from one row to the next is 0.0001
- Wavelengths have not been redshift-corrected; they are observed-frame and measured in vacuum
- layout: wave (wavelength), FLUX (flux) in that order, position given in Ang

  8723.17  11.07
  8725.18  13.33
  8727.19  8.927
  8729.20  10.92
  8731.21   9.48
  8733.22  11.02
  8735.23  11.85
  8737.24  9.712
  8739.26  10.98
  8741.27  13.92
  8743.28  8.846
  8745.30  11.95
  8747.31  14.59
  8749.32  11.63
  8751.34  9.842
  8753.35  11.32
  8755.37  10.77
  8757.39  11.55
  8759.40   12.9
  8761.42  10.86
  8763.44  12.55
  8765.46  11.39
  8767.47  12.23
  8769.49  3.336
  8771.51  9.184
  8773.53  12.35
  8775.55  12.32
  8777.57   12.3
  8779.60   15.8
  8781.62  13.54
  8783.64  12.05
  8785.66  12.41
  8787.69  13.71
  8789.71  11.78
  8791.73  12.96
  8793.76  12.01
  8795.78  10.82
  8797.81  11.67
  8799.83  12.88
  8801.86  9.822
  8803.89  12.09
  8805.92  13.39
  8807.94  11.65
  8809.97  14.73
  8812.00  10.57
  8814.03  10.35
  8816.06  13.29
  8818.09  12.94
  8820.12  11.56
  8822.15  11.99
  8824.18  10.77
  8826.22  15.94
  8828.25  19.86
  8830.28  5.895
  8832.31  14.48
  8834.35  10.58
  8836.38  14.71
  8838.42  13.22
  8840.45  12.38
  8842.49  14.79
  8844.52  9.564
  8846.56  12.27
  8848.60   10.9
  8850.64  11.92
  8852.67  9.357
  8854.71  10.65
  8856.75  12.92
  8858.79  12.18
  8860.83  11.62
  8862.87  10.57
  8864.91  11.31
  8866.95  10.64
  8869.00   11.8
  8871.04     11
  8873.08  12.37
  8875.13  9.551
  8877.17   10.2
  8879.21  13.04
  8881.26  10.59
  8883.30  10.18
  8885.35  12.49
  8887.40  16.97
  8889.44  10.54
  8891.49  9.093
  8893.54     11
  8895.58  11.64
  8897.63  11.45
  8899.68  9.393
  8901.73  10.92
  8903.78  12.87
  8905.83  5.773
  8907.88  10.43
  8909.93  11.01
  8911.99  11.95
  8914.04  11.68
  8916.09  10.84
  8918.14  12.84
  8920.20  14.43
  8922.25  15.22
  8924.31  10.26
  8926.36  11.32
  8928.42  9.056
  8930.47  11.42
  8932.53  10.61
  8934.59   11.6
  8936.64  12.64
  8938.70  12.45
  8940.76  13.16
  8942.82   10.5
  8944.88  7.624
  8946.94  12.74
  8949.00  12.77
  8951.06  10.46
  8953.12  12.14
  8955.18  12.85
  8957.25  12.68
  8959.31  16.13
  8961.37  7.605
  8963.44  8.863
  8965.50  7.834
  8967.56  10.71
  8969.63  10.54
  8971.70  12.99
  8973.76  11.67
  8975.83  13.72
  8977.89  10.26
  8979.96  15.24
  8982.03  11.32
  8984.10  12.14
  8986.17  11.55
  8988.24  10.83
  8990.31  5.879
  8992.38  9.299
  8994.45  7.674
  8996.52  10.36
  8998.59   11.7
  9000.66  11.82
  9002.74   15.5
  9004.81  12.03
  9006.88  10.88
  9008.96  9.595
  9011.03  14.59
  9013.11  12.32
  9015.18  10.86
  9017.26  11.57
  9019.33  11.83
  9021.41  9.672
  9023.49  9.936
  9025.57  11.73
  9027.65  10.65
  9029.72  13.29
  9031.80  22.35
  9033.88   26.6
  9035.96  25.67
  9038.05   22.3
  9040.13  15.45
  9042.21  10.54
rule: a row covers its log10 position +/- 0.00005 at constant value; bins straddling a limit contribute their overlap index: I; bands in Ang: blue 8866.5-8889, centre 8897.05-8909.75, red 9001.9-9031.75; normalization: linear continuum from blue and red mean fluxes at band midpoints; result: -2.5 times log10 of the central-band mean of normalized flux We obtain 0.16 mag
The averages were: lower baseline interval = 11.7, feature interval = 10.2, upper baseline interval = 12.1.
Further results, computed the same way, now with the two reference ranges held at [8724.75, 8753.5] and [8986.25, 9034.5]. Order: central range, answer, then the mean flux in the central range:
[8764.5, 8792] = -0.045 mag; 11.8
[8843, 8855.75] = 0.058 mag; 10.9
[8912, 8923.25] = -0.100 mag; 12.9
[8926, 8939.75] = 0.049 mag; 11.3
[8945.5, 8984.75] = 0.024 mag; 11.7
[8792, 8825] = -0.049 mag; 11.9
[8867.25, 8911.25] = 0.059 mag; 11.1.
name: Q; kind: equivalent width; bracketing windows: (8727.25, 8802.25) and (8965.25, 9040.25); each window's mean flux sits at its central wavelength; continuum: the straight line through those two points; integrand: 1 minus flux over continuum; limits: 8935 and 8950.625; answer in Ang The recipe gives 1.0 Ang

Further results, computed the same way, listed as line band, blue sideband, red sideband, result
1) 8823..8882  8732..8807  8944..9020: -1.86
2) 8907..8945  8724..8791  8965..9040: 2.28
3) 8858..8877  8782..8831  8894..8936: 0.91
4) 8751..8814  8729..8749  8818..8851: 0.79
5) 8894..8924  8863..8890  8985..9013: -0.05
